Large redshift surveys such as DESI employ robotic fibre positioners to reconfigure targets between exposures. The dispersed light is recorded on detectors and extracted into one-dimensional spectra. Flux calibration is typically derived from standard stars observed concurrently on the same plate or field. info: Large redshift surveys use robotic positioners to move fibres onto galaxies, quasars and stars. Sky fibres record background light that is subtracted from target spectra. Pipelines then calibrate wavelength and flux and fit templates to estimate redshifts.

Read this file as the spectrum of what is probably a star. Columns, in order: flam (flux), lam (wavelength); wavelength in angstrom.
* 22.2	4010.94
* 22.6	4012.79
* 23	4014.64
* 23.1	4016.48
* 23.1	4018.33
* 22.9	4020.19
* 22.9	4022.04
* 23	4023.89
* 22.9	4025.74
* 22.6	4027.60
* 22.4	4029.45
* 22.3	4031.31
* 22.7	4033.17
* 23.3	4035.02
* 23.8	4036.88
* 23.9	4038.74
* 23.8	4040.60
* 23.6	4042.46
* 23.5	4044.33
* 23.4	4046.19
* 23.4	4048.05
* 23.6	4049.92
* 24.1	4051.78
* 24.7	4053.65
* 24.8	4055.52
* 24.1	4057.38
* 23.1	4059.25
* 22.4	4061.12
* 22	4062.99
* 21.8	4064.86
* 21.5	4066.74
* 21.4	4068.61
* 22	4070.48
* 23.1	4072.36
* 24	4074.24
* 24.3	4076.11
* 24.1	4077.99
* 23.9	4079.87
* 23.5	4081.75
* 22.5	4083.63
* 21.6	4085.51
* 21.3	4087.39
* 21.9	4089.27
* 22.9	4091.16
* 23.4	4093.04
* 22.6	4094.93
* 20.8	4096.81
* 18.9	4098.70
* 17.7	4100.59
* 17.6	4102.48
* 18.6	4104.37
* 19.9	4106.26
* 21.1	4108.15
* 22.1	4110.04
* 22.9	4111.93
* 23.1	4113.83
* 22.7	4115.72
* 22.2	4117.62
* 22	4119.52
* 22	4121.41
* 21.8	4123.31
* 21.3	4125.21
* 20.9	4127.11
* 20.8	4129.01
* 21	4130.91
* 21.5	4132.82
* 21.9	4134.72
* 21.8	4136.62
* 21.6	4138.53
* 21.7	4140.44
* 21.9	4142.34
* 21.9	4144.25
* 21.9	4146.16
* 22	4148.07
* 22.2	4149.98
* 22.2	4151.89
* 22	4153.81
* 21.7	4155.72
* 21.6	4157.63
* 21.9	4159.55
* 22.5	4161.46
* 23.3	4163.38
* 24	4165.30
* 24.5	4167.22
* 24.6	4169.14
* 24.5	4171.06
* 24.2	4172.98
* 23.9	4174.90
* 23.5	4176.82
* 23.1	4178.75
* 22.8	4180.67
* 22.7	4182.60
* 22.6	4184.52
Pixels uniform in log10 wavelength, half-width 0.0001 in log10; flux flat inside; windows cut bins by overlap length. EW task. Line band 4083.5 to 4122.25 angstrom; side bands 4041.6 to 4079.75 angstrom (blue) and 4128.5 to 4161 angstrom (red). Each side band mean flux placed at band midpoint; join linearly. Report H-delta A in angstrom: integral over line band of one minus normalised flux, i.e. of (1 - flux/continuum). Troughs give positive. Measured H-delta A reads 2.1 angstrom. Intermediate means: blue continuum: 23.3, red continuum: 21.8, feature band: 21.3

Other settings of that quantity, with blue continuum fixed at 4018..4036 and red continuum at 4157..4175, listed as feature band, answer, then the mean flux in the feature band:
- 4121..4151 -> 2.2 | 21.6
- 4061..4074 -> 0.5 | 22.1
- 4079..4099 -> 0.8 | 22.2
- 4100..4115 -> 1.8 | 20.5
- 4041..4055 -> -0.5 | 23.8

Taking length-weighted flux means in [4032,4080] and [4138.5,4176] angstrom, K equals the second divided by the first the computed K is 0.98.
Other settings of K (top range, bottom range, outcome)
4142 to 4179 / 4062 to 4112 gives 1.05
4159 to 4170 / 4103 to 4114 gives 1.12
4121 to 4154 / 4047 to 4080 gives 0.93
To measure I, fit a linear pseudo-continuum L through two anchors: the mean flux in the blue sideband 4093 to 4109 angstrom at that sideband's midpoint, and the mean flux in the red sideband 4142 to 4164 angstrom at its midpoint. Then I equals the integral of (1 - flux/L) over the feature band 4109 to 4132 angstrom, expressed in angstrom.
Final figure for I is -1.3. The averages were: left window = 19.9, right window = 22.1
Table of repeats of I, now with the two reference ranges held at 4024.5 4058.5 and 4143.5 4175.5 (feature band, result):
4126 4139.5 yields 1.0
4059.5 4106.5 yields 3.0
